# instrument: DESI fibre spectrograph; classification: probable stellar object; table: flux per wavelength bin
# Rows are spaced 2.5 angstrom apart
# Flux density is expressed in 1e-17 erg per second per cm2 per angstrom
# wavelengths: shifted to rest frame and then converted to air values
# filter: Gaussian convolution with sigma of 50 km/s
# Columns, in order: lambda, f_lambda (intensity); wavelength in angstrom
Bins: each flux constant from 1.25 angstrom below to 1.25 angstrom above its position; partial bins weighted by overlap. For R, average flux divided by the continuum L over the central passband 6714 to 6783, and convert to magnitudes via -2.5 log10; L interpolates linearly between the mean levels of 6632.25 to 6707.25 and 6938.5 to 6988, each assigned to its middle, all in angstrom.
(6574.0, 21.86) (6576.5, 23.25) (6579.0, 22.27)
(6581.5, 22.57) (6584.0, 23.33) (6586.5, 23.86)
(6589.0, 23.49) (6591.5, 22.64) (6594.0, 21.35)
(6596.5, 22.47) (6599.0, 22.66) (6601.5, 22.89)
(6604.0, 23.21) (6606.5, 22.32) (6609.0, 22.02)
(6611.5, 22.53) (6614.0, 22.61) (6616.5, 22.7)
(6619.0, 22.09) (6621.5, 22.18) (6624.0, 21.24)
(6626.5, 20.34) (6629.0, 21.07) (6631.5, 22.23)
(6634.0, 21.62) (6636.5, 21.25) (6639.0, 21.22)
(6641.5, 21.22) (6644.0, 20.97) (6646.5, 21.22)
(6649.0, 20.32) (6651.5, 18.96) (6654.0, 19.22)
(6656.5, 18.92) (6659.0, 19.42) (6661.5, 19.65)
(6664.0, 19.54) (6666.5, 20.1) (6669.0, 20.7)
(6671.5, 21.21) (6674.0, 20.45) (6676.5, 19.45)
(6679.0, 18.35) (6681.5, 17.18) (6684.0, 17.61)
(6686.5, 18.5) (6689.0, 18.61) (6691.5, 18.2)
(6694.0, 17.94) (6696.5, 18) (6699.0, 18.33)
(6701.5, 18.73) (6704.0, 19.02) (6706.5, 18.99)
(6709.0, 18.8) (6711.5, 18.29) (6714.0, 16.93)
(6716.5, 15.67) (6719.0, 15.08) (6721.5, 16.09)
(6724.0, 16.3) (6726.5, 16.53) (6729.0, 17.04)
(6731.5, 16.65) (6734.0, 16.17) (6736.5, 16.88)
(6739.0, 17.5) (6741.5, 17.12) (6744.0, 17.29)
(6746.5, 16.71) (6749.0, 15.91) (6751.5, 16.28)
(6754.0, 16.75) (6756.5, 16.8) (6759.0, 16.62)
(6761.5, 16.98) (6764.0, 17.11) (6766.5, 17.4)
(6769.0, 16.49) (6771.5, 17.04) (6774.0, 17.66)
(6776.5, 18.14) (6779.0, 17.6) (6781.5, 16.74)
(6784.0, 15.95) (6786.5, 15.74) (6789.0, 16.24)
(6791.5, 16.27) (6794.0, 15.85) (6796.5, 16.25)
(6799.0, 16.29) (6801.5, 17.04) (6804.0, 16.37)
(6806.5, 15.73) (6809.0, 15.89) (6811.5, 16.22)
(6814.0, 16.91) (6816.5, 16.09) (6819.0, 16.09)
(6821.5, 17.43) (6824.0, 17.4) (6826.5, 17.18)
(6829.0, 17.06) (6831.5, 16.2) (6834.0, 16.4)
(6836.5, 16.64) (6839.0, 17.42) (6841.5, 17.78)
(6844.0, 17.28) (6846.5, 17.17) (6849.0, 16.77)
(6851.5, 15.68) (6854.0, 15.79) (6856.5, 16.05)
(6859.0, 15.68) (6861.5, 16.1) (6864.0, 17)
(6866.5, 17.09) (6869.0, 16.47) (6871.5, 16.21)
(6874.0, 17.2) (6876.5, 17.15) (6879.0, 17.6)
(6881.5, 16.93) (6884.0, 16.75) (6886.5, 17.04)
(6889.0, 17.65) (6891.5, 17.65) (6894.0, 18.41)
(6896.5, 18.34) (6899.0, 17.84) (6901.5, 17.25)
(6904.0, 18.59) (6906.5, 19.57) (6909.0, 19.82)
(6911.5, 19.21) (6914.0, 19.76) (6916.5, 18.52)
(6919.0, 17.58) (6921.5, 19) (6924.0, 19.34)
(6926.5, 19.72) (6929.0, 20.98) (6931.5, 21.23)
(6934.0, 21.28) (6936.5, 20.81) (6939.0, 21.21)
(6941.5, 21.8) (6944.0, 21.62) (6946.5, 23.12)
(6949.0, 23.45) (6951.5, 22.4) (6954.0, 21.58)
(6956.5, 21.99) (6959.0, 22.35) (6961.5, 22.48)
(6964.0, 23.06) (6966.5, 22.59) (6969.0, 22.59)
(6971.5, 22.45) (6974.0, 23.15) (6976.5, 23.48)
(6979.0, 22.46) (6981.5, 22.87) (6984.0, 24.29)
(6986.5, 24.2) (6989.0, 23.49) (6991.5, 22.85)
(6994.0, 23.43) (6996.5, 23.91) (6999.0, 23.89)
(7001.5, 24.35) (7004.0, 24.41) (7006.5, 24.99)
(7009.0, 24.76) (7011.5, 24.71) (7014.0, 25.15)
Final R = 0.21 mag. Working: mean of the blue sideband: 19.5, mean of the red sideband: 22.7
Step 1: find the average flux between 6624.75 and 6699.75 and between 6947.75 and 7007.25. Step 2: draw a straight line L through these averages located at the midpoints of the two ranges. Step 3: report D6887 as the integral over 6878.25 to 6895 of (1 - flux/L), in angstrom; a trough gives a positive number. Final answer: 3.6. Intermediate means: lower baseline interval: 19.7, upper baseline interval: 23.2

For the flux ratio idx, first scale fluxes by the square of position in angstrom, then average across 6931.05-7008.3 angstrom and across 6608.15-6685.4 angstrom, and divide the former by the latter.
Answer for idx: 1.22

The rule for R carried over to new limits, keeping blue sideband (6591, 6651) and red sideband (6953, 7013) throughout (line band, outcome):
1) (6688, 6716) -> 0.21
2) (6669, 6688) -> 0.16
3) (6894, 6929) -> 0.22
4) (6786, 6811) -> 0.36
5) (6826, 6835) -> 0.33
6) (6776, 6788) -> 0.32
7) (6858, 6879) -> 0.34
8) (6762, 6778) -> 0.28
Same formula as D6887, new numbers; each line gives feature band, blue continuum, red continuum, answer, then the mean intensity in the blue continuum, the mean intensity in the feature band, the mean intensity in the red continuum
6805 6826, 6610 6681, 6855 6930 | 2.5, 20.7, 16.5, 17.9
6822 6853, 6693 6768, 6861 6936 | 1.6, 17.1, 16.9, 18.3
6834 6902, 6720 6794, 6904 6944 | 6.9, 16.7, 17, 20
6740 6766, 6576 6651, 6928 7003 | 6.4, 22.1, 16.8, 22.7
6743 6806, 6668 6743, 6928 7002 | 8.0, 17.9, 16.7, 22.6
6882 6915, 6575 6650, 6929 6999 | 6.2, 22.1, 18.3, 22.6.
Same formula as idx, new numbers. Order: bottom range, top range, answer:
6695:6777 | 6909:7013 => 1.39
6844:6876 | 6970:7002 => 1.47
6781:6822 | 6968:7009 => 1.53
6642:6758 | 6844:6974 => 1.13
